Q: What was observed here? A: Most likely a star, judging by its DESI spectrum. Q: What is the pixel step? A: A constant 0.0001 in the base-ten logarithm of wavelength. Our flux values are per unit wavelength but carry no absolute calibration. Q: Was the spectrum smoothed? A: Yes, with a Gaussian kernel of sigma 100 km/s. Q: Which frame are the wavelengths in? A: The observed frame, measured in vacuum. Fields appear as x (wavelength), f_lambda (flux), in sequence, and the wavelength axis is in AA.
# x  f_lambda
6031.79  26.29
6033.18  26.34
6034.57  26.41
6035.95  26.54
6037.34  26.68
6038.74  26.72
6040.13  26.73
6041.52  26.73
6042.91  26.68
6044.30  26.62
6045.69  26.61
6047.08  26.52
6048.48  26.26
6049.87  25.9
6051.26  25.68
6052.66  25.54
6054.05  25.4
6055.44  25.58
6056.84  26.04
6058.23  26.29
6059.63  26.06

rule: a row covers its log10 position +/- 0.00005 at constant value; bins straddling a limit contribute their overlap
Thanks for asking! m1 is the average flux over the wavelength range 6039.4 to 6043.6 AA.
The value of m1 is 26.7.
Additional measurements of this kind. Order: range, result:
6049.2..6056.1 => 25.6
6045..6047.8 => 26.5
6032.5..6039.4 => 26.5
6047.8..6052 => 25.9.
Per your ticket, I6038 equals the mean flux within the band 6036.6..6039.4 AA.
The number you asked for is 26.6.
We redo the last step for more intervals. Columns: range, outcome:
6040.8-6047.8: 26.6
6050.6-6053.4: 25.6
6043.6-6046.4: 26.7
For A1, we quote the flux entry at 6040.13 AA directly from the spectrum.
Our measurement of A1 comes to 26.73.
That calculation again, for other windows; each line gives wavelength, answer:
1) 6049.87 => 25.9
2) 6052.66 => 25.54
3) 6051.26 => 25.68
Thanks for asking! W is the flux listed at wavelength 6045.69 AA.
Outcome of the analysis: 26.61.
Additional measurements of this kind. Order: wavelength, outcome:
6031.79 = 26.29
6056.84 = 26.04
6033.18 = 26.34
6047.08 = 26.52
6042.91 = 26.68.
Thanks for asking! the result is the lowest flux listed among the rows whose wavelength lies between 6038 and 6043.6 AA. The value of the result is 26.68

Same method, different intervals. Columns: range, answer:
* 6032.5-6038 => 26.34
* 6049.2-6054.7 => 25.4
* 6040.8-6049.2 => 26.26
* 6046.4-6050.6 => 25.9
